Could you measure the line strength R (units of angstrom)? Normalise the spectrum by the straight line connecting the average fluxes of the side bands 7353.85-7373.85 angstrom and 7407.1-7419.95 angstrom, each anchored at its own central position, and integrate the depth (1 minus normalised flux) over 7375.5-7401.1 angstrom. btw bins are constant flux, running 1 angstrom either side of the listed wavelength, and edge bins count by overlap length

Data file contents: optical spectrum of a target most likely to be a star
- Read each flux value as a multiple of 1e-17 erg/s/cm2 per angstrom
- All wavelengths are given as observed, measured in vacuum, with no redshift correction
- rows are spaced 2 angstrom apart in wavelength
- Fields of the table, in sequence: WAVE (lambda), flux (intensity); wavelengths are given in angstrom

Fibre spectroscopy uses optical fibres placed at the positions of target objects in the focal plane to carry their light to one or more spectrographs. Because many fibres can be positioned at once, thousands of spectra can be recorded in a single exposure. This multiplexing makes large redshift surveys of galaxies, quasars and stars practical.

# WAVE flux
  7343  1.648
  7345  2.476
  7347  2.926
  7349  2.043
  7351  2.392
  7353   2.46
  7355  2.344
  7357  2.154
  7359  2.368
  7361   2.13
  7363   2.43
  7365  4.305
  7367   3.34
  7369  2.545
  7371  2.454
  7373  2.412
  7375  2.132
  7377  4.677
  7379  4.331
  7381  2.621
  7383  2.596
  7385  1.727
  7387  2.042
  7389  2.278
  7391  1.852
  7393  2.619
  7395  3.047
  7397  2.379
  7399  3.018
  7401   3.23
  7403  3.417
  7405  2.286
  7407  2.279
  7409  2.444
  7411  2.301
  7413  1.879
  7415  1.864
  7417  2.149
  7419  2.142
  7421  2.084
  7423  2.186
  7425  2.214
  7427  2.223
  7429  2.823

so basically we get -3.9 angstrom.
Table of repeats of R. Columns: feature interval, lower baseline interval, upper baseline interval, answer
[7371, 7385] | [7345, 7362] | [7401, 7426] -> -3.8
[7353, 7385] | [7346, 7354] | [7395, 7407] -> -2.6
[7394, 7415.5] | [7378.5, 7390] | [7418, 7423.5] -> -2.4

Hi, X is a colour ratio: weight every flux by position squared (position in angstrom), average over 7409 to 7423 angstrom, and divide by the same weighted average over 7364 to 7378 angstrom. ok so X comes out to 0.7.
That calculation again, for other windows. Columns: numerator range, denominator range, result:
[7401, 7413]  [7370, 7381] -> 0.82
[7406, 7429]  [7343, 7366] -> 0.89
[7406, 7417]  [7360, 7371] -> 0.75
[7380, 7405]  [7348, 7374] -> 1.00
